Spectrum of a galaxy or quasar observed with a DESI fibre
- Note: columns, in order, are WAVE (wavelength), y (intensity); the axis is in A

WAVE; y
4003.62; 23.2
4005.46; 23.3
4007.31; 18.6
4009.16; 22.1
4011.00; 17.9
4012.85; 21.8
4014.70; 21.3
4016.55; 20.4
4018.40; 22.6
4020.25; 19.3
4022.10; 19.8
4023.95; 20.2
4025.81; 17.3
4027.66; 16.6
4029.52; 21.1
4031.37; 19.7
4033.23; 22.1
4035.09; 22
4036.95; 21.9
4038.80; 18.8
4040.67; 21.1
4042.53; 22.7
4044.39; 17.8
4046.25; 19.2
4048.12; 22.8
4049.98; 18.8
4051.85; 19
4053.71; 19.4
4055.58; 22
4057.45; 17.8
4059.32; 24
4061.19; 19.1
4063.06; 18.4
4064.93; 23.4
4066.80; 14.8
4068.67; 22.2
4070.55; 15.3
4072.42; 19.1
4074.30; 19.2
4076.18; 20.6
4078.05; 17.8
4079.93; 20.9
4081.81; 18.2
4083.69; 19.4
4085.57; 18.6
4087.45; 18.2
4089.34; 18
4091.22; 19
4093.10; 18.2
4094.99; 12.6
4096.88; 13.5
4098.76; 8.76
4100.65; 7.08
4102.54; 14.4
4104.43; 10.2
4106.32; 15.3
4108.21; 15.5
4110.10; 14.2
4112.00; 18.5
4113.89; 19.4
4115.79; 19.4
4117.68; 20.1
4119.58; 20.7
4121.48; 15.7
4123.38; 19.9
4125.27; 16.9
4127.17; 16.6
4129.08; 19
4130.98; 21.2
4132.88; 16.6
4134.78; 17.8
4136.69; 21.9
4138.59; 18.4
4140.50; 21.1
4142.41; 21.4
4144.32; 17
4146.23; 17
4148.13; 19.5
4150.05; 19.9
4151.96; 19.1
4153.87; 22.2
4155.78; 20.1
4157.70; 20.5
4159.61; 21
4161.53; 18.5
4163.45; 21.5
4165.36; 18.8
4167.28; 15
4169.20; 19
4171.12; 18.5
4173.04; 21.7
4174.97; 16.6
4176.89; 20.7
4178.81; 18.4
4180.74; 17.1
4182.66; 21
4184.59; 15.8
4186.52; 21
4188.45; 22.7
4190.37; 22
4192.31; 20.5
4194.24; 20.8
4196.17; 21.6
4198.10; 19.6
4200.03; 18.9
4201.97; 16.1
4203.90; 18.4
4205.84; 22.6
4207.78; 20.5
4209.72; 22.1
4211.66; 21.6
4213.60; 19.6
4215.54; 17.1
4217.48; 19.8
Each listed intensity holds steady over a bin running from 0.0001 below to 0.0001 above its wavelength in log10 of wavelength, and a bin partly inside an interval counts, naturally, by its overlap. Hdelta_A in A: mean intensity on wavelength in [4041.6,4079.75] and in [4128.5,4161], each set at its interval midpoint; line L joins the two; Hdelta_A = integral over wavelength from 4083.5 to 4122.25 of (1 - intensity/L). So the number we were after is 7.3 A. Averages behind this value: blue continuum 19.7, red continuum 19.6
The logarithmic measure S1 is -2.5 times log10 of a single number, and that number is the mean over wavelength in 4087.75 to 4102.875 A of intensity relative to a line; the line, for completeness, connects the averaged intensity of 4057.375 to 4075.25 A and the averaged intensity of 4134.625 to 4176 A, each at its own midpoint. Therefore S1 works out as 0.35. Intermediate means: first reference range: 19.4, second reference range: 19.4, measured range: 14.1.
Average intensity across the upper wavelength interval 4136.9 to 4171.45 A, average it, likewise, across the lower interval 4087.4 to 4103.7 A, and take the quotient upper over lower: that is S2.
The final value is 1.4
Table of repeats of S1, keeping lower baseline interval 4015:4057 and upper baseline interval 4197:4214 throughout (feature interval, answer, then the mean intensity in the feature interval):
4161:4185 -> 0.07 mag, 18.7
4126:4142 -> 0.05 mag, 19.1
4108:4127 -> 0.11 mag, 18.1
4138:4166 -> 0.01 mag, 19.8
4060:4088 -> 0.06 mag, 19.1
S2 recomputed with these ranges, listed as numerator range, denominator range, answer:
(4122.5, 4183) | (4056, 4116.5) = 1.11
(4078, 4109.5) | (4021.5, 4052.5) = 0.77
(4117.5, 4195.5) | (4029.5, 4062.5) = 0.94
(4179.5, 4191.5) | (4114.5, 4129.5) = 1.07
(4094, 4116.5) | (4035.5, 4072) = 0.70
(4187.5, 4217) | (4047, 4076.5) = 1.03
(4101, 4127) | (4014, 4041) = 0.83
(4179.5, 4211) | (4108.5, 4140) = 1.08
